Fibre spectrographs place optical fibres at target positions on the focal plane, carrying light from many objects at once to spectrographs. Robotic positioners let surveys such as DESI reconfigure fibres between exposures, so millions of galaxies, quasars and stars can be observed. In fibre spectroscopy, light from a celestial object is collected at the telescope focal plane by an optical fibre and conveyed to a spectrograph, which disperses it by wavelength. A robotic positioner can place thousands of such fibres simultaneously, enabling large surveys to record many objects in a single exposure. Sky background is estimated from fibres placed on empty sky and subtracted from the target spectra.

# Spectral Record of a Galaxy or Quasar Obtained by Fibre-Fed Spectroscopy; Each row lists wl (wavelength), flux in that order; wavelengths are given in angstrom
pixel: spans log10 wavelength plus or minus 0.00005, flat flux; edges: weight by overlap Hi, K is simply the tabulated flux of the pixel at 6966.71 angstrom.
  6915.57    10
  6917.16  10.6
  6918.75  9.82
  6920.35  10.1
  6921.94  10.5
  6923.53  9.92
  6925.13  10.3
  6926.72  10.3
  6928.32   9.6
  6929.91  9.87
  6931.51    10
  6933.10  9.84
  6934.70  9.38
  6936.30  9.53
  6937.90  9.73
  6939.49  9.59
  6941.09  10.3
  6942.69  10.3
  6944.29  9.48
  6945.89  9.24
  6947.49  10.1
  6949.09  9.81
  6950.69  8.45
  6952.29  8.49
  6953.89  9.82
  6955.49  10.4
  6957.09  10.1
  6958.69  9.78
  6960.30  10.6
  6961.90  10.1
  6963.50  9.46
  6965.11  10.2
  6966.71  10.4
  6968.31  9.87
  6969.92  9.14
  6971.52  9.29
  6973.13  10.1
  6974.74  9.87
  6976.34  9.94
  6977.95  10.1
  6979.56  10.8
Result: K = 10.4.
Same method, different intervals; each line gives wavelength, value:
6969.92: 9.14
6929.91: 9.87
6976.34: 9.94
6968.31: 9.87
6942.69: 10.3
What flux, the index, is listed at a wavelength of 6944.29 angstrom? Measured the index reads 9.48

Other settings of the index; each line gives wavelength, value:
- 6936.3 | 9.53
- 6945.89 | 9.24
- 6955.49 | 10.4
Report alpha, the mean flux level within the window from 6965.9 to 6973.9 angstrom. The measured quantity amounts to 9.76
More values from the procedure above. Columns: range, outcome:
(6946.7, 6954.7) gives 9.34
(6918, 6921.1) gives 9.94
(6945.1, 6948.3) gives 9.67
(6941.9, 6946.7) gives 9.67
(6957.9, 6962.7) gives 10.2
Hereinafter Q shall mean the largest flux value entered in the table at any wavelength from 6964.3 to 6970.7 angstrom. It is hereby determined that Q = 10.4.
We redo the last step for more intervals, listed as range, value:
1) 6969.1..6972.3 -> 9.29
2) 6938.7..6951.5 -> 10.3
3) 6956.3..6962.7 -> 10.6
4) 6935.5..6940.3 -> 9.73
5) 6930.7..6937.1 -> 10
